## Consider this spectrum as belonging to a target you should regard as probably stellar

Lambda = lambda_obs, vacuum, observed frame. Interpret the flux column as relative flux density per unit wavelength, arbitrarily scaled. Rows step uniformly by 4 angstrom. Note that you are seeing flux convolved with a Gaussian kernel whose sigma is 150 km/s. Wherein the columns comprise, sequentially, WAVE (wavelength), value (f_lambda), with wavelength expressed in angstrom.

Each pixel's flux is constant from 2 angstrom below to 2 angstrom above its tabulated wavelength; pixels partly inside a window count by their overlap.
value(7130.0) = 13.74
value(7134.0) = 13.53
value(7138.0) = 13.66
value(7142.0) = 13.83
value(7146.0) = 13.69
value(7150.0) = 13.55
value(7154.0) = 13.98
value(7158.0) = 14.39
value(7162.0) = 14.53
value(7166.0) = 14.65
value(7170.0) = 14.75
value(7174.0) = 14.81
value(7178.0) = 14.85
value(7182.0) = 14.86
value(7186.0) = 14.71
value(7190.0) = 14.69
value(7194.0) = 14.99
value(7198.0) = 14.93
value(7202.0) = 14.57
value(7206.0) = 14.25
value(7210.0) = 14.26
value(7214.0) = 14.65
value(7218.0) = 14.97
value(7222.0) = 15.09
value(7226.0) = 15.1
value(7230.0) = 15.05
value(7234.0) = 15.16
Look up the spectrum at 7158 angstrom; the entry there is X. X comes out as 14.39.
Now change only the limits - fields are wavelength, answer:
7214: 14.65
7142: 13.83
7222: 15.09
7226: 15.1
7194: 14.99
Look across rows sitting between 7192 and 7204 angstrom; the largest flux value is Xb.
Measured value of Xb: 14.99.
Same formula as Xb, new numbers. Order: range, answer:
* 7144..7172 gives 14.75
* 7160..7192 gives 14.86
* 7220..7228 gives 15.1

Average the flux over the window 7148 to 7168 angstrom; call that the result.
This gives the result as 14.2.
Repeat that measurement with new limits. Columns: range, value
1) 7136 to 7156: 13.7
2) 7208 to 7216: 14.5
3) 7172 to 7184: 14.8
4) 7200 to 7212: 14.4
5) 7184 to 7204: 14.8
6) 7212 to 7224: 14.9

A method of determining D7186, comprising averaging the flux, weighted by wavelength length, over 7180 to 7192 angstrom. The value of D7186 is 14.8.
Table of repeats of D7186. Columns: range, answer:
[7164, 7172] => 14.7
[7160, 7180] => 14.7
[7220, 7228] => 15.1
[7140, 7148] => 13.8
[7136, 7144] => 13.7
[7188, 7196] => 14.8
